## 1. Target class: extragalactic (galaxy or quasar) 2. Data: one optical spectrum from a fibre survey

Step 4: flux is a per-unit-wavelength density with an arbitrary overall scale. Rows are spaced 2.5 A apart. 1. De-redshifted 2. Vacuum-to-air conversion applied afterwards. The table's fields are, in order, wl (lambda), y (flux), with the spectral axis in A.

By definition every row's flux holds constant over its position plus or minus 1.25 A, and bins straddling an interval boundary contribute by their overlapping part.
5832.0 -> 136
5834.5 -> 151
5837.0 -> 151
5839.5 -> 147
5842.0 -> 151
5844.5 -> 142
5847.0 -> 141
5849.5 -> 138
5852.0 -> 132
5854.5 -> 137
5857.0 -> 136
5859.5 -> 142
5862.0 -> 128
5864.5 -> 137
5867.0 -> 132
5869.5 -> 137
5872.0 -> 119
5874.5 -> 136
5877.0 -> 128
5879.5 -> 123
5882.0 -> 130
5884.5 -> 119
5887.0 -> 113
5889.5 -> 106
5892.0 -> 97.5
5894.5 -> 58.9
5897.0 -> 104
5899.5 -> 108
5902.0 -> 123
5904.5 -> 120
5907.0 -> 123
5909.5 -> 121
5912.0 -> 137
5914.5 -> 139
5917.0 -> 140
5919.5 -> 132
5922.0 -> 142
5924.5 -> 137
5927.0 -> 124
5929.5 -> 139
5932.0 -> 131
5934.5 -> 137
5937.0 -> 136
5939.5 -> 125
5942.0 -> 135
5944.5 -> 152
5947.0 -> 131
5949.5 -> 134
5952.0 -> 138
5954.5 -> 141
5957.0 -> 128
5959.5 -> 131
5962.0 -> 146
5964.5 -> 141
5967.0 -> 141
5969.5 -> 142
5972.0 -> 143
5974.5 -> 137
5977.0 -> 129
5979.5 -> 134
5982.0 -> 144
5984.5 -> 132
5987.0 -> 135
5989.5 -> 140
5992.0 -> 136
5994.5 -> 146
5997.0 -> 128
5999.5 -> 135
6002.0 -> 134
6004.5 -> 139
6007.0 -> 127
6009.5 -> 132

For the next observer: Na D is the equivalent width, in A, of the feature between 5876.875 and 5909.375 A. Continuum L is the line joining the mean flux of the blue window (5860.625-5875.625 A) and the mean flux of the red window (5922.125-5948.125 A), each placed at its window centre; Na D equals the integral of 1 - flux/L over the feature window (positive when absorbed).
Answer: 5.2 A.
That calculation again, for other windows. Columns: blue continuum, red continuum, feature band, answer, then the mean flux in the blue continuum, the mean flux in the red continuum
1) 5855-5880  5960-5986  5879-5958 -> 5.62 A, 132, 139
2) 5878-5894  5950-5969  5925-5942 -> -0.47 A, 112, 138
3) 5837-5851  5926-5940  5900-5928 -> 0.99 A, 144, 133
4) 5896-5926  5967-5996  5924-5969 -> -1.12 A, 127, 138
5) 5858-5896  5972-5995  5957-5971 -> -0.54 A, 120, 137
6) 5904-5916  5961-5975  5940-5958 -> 0.12 A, 129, 142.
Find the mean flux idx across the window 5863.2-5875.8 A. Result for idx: 132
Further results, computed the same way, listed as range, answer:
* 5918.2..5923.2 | 137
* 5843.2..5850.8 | 140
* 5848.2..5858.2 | 136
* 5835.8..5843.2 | 150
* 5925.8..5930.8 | 132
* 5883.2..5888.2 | 116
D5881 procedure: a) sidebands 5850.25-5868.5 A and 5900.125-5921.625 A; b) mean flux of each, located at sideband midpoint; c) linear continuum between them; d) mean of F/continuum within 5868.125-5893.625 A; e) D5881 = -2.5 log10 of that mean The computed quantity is 0.11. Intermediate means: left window 135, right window 129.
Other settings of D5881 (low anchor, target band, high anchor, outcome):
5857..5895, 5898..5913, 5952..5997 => 0.05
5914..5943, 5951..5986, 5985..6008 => -0.02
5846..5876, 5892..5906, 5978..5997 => 0.30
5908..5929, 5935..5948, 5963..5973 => 0.01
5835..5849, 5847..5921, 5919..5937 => 0.13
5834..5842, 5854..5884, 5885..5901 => -0.09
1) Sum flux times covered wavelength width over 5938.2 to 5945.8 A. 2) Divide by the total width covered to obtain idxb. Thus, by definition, 137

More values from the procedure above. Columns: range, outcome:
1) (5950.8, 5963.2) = 137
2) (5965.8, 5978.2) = 138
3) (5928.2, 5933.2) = 135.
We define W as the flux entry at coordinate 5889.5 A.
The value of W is 106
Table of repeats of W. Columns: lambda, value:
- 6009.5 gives 132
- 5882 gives 130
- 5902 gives 123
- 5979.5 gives 134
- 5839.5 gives 147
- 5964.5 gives 141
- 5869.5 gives 137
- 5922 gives 142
